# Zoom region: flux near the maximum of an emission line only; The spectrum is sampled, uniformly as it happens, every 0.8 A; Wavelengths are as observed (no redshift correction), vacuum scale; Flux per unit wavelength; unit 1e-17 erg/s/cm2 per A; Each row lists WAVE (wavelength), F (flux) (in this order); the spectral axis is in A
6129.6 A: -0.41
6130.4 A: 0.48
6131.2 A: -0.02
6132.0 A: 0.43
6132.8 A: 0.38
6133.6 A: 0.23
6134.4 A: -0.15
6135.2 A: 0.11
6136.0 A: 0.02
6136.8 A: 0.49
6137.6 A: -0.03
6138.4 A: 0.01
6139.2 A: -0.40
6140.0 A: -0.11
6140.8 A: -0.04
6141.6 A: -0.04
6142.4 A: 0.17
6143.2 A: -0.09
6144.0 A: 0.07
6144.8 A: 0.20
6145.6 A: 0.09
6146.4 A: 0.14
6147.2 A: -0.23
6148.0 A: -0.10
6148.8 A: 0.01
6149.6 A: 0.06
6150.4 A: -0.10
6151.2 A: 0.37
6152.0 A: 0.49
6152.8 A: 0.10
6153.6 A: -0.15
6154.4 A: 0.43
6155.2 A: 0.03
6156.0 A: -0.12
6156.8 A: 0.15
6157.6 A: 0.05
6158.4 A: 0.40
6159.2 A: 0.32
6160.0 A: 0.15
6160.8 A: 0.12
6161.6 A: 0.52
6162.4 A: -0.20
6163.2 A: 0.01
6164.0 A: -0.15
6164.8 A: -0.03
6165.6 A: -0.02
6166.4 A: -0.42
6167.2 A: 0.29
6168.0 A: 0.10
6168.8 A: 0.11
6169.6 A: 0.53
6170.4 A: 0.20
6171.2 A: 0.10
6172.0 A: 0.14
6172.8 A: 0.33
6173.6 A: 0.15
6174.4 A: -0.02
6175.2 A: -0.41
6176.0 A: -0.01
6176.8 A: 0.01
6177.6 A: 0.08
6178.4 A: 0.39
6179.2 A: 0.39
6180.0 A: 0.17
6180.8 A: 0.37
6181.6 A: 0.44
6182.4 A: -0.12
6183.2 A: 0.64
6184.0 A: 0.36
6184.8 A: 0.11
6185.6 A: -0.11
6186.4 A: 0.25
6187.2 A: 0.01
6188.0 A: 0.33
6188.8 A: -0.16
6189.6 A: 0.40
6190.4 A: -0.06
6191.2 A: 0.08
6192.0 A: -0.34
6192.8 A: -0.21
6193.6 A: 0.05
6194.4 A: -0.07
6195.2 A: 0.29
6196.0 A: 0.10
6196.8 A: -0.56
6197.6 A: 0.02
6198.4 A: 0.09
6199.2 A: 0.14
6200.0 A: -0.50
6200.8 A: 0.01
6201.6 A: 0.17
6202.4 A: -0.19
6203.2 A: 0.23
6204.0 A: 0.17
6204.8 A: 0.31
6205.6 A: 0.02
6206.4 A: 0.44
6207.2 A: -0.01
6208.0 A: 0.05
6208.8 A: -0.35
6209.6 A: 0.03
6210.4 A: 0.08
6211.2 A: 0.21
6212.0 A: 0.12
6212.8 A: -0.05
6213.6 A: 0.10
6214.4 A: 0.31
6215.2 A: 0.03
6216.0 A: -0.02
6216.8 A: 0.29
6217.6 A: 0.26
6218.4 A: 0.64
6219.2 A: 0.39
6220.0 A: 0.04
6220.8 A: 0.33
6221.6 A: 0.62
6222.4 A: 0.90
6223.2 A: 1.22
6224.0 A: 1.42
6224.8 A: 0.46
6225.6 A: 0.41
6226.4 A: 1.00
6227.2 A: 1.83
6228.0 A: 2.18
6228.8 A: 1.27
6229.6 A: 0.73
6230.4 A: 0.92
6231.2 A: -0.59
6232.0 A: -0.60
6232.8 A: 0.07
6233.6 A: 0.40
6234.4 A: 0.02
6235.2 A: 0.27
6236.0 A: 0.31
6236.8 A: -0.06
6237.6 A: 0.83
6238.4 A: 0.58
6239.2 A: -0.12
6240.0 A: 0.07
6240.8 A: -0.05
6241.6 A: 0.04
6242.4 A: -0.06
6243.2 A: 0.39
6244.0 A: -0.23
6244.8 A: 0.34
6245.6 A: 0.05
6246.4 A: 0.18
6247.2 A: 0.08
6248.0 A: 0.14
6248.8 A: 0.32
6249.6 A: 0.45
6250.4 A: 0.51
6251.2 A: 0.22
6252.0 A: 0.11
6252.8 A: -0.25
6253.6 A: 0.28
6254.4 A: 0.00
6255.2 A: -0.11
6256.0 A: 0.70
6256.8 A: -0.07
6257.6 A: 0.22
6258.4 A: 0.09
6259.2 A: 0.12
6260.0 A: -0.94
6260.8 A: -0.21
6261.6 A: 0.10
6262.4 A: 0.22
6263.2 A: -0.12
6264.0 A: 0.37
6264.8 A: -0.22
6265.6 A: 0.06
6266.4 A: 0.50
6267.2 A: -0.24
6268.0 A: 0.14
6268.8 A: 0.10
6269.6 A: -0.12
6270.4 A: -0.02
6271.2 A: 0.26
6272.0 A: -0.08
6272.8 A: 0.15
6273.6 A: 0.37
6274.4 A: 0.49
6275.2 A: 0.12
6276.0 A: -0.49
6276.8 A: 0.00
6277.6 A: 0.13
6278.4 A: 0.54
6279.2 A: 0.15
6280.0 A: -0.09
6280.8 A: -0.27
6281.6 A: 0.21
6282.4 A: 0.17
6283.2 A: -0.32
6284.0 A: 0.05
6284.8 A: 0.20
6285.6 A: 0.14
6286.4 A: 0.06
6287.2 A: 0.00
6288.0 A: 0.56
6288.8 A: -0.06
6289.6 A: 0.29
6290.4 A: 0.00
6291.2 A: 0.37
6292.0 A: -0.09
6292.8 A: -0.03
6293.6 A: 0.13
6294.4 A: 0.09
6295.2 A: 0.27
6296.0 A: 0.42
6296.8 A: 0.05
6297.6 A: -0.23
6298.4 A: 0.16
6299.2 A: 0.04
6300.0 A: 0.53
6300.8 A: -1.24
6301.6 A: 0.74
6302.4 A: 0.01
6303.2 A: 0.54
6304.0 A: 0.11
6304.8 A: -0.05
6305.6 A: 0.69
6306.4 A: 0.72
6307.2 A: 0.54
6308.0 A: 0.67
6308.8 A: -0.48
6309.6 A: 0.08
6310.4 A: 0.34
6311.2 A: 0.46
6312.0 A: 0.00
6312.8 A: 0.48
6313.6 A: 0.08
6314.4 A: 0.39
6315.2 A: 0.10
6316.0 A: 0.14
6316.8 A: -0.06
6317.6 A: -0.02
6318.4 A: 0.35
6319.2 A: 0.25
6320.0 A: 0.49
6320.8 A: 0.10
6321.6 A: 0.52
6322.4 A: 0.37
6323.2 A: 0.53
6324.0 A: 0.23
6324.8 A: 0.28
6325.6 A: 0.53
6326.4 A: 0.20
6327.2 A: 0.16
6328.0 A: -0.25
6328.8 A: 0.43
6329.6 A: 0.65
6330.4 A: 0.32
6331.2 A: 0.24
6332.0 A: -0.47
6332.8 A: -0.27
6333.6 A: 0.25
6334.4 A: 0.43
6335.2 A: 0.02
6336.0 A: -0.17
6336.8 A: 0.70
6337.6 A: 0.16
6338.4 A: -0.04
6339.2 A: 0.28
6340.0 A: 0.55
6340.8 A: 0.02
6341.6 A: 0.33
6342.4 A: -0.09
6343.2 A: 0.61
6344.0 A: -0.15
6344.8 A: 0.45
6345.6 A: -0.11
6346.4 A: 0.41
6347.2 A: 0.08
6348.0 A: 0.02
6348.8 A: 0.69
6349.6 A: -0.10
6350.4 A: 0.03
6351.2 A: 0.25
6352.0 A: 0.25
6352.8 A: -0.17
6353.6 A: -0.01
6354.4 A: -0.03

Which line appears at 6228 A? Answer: [O II] 3727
